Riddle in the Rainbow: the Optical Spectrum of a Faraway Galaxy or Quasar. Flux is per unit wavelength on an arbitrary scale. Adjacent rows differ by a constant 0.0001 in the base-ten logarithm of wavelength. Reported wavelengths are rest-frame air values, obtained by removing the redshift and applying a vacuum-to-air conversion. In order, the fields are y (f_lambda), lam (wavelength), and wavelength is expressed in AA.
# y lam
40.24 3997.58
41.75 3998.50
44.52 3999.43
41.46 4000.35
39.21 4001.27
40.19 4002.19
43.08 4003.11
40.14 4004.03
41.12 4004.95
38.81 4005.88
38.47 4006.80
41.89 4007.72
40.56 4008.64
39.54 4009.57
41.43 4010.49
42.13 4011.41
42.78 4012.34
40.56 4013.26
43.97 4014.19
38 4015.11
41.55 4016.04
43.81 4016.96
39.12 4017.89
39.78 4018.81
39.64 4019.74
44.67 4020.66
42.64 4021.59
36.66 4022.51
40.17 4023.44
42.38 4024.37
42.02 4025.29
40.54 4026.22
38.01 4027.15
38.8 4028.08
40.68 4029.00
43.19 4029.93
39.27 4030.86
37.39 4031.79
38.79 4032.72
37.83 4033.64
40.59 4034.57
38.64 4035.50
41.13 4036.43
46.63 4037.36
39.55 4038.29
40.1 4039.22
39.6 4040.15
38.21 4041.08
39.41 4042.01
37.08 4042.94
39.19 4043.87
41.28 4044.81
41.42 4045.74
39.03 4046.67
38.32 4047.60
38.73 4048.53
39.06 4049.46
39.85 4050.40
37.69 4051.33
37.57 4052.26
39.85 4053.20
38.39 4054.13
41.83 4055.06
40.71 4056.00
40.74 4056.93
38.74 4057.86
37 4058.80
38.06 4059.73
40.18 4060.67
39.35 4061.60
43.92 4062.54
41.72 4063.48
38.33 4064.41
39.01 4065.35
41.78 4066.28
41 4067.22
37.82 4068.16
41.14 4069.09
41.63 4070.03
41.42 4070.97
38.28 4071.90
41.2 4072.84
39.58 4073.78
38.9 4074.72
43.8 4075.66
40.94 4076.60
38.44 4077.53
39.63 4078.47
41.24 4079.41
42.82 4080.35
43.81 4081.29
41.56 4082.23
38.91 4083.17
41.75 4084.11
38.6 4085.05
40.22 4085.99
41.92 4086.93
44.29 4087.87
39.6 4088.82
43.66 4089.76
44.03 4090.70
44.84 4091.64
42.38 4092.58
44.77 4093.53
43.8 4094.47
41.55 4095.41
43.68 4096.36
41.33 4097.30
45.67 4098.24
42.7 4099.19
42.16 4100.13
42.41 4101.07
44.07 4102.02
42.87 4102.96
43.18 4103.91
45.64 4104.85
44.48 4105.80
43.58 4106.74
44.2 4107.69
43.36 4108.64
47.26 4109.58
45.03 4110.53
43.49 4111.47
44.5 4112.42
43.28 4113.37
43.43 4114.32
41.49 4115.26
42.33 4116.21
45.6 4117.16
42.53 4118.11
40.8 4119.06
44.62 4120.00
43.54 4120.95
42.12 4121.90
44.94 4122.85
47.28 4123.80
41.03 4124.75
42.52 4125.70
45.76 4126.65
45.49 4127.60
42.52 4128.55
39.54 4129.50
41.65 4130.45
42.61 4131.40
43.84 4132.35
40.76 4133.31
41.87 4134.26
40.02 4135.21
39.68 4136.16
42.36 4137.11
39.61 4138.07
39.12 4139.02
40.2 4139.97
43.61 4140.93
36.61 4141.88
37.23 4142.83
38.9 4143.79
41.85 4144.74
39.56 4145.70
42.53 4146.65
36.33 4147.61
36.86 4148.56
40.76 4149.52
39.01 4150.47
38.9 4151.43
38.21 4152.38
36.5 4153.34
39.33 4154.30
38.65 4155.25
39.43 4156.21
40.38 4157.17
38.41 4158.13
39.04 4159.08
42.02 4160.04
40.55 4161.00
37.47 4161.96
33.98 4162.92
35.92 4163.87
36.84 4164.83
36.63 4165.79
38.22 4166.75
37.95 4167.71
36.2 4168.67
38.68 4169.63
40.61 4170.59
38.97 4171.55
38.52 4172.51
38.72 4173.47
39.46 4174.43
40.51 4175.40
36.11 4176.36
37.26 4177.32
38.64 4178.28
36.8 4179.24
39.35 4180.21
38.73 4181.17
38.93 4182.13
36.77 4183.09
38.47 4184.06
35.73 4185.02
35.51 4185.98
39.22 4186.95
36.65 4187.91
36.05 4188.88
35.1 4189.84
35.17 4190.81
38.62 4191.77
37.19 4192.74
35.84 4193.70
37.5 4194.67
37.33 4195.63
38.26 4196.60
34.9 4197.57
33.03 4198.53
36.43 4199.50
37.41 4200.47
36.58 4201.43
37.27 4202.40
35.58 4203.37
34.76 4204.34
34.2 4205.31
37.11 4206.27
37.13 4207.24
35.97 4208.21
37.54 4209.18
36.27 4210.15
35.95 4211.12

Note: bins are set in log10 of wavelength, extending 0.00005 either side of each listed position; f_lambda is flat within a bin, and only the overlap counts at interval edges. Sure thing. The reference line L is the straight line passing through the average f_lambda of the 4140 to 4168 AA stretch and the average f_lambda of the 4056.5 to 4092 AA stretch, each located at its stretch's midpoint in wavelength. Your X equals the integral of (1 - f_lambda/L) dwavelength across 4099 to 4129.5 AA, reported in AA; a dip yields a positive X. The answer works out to -3.00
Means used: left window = 40.8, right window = 38.7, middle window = 43.6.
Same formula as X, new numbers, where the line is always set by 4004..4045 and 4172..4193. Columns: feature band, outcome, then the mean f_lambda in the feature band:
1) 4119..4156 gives -2.43 AA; 40.9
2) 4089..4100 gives -1.18 AA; 43.4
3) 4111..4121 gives -1.15 AA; 43.2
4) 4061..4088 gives -0.85 AA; 40.8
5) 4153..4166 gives -0.09 AA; 38.3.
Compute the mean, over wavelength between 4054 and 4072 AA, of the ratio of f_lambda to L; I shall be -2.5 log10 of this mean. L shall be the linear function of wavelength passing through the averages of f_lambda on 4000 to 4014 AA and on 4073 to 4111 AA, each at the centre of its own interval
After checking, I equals 0.05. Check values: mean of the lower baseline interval 40.8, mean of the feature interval 40.1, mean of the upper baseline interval 42.6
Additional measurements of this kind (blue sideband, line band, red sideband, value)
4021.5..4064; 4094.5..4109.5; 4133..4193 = -0.11 mag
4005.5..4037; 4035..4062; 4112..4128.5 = 0.05 mag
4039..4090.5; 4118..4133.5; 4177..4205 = -0.12 mag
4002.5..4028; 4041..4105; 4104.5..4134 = 0.04 mag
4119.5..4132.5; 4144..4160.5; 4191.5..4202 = 0.04 mag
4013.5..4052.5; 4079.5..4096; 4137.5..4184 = -0.07 mag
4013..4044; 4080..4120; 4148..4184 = -0.10 mag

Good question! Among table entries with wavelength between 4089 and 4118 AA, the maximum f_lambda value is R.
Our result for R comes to 47.26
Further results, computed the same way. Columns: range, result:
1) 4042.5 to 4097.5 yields 44.84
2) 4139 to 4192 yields 43.61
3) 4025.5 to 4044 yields 46.63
